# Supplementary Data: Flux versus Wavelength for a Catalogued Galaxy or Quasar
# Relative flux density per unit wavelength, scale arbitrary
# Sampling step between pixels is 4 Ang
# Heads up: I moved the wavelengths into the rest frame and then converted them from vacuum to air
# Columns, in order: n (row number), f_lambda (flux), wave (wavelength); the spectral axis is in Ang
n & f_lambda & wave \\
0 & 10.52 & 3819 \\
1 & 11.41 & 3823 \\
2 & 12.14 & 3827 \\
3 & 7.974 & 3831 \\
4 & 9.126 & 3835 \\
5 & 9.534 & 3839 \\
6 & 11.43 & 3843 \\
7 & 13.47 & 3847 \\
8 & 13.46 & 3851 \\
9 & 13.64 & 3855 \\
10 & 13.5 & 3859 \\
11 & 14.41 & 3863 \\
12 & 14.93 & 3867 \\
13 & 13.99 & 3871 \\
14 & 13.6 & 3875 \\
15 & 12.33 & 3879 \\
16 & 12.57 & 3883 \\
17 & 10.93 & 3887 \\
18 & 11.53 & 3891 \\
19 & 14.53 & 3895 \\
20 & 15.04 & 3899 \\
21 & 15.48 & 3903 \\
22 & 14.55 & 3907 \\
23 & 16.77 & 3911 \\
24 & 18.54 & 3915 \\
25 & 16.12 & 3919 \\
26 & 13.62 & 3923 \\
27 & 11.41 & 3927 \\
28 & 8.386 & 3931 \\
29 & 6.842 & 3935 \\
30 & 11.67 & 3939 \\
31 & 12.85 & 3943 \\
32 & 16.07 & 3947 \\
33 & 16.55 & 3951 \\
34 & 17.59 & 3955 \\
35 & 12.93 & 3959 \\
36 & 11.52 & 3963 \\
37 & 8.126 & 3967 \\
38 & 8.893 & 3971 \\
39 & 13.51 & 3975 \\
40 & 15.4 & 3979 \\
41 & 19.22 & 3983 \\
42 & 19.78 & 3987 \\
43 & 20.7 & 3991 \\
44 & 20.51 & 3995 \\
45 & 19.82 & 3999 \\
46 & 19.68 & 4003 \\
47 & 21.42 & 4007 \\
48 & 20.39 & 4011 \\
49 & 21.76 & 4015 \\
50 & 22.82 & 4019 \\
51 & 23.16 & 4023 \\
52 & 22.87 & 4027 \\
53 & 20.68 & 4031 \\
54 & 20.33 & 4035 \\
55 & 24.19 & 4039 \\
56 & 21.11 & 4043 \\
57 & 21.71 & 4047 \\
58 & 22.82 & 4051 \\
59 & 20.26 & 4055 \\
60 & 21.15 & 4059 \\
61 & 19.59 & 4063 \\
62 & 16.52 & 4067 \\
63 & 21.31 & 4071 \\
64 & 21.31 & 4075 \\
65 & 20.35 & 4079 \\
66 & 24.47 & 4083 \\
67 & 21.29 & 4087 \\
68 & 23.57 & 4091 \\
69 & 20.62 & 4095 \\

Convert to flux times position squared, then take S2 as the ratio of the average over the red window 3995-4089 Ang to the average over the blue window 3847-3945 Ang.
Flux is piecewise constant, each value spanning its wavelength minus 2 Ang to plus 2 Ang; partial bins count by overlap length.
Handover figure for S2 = 1.71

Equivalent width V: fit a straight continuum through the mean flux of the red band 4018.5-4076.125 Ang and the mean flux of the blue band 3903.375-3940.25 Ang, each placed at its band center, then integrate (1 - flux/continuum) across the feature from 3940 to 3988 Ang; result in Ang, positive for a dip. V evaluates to 5.2 Ang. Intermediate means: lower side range 13.2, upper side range 21.3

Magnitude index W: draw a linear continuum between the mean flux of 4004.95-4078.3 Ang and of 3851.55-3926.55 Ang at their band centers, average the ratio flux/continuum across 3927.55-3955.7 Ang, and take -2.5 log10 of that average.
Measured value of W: 0.31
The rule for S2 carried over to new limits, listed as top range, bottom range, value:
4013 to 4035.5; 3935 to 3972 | 1.80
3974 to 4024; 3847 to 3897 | 1.60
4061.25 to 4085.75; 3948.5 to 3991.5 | 1.47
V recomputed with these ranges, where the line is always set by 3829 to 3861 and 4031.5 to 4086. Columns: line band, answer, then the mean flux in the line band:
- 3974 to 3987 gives 0.6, 16.8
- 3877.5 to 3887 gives 0.8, 12.1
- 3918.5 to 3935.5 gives 4.4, 11.2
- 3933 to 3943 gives 3.7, 9.97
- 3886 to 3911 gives -0.1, 14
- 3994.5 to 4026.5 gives -3.9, 21.3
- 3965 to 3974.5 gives 4.4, 9.3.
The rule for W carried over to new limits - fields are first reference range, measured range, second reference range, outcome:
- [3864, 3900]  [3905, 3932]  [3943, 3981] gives -0.09 mag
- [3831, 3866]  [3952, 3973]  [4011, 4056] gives 0.44 mag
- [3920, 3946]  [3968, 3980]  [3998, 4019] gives 0.35 mag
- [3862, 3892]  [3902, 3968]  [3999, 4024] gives 0.21 mag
